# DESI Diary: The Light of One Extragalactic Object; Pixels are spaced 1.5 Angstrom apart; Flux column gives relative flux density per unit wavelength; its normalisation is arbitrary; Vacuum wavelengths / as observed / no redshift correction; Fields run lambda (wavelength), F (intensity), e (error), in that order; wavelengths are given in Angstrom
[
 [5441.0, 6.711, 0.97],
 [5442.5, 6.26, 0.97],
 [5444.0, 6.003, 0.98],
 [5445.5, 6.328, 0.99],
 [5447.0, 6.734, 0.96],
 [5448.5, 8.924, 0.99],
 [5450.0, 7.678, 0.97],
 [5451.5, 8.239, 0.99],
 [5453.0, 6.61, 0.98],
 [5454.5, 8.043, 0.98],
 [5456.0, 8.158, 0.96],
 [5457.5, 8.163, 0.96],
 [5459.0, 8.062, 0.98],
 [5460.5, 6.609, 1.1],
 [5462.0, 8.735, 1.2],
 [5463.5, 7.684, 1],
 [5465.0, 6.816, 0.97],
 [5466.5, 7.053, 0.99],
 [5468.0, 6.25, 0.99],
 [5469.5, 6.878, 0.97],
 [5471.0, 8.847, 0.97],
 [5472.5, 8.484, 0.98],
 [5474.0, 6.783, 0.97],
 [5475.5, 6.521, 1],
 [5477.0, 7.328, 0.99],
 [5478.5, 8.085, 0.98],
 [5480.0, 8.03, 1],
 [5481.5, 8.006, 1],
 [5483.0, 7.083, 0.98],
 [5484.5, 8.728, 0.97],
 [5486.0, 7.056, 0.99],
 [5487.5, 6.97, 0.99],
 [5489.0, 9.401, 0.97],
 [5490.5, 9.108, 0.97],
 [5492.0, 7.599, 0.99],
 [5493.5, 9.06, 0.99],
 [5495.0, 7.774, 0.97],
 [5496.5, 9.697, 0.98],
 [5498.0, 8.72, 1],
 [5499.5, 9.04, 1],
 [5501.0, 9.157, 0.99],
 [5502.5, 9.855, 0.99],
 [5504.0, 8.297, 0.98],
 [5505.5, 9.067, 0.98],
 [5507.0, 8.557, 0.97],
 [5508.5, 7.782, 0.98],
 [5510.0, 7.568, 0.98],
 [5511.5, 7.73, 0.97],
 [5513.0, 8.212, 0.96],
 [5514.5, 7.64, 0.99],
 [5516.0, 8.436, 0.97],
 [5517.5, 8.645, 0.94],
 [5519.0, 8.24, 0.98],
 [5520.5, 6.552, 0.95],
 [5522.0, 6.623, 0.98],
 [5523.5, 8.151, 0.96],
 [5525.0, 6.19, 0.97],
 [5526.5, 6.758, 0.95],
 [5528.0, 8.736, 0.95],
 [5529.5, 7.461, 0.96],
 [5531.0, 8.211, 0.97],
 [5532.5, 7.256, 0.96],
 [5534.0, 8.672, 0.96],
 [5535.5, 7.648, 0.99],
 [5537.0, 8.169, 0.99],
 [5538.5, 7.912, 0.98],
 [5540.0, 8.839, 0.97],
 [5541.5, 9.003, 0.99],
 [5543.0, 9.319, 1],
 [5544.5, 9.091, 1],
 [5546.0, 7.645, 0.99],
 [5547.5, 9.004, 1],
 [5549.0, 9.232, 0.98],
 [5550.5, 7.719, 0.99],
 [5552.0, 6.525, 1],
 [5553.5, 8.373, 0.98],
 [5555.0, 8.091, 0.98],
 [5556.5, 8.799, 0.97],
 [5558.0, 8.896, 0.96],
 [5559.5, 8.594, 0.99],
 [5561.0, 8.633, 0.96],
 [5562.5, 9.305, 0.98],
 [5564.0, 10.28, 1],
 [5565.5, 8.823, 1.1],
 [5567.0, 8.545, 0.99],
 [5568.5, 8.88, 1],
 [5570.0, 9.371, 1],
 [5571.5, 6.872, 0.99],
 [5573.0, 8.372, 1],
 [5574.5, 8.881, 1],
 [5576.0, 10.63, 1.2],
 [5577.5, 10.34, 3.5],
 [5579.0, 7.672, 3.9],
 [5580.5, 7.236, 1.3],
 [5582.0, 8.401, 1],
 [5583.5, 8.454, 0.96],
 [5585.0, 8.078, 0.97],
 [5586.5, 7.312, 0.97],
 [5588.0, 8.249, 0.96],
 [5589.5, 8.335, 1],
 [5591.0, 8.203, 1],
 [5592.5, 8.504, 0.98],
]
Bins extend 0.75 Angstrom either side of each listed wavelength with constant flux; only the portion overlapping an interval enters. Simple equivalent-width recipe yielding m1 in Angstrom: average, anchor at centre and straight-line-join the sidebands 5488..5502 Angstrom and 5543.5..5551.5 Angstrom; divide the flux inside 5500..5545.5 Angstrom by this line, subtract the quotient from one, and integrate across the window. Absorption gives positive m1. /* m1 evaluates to 2.8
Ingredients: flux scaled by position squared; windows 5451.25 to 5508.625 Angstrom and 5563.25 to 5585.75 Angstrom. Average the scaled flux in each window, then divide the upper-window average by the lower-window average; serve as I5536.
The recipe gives 1.1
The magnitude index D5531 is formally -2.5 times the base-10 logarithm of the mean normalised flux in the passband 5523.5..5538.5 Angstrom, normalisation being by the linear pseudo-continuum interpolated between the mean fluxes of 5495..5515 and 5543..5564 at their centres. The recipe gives 0.11 mag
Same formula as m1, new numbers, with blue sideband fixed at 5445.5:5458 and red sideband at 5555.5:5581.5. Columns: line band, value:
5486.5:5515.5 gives -1.03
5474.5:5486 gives 0.53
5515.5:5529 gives 1.30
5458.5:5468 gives 0.54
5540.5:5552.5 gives 0.17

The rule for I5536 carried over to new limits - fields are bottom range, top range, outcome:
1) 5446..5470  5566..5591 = 1.17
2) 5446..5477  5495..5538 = 1.10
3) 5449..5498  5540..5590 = 1.13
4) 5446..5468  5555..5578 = 1.23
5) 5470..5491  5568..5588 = 1.12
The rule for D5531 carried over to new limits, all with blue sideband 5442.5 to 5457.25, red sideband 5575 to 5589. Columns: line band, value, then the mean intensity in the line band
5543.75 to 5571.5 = -0.04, 8.61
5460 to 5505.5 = -0.05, 8.01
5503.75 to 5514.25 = -0.04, 8.14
